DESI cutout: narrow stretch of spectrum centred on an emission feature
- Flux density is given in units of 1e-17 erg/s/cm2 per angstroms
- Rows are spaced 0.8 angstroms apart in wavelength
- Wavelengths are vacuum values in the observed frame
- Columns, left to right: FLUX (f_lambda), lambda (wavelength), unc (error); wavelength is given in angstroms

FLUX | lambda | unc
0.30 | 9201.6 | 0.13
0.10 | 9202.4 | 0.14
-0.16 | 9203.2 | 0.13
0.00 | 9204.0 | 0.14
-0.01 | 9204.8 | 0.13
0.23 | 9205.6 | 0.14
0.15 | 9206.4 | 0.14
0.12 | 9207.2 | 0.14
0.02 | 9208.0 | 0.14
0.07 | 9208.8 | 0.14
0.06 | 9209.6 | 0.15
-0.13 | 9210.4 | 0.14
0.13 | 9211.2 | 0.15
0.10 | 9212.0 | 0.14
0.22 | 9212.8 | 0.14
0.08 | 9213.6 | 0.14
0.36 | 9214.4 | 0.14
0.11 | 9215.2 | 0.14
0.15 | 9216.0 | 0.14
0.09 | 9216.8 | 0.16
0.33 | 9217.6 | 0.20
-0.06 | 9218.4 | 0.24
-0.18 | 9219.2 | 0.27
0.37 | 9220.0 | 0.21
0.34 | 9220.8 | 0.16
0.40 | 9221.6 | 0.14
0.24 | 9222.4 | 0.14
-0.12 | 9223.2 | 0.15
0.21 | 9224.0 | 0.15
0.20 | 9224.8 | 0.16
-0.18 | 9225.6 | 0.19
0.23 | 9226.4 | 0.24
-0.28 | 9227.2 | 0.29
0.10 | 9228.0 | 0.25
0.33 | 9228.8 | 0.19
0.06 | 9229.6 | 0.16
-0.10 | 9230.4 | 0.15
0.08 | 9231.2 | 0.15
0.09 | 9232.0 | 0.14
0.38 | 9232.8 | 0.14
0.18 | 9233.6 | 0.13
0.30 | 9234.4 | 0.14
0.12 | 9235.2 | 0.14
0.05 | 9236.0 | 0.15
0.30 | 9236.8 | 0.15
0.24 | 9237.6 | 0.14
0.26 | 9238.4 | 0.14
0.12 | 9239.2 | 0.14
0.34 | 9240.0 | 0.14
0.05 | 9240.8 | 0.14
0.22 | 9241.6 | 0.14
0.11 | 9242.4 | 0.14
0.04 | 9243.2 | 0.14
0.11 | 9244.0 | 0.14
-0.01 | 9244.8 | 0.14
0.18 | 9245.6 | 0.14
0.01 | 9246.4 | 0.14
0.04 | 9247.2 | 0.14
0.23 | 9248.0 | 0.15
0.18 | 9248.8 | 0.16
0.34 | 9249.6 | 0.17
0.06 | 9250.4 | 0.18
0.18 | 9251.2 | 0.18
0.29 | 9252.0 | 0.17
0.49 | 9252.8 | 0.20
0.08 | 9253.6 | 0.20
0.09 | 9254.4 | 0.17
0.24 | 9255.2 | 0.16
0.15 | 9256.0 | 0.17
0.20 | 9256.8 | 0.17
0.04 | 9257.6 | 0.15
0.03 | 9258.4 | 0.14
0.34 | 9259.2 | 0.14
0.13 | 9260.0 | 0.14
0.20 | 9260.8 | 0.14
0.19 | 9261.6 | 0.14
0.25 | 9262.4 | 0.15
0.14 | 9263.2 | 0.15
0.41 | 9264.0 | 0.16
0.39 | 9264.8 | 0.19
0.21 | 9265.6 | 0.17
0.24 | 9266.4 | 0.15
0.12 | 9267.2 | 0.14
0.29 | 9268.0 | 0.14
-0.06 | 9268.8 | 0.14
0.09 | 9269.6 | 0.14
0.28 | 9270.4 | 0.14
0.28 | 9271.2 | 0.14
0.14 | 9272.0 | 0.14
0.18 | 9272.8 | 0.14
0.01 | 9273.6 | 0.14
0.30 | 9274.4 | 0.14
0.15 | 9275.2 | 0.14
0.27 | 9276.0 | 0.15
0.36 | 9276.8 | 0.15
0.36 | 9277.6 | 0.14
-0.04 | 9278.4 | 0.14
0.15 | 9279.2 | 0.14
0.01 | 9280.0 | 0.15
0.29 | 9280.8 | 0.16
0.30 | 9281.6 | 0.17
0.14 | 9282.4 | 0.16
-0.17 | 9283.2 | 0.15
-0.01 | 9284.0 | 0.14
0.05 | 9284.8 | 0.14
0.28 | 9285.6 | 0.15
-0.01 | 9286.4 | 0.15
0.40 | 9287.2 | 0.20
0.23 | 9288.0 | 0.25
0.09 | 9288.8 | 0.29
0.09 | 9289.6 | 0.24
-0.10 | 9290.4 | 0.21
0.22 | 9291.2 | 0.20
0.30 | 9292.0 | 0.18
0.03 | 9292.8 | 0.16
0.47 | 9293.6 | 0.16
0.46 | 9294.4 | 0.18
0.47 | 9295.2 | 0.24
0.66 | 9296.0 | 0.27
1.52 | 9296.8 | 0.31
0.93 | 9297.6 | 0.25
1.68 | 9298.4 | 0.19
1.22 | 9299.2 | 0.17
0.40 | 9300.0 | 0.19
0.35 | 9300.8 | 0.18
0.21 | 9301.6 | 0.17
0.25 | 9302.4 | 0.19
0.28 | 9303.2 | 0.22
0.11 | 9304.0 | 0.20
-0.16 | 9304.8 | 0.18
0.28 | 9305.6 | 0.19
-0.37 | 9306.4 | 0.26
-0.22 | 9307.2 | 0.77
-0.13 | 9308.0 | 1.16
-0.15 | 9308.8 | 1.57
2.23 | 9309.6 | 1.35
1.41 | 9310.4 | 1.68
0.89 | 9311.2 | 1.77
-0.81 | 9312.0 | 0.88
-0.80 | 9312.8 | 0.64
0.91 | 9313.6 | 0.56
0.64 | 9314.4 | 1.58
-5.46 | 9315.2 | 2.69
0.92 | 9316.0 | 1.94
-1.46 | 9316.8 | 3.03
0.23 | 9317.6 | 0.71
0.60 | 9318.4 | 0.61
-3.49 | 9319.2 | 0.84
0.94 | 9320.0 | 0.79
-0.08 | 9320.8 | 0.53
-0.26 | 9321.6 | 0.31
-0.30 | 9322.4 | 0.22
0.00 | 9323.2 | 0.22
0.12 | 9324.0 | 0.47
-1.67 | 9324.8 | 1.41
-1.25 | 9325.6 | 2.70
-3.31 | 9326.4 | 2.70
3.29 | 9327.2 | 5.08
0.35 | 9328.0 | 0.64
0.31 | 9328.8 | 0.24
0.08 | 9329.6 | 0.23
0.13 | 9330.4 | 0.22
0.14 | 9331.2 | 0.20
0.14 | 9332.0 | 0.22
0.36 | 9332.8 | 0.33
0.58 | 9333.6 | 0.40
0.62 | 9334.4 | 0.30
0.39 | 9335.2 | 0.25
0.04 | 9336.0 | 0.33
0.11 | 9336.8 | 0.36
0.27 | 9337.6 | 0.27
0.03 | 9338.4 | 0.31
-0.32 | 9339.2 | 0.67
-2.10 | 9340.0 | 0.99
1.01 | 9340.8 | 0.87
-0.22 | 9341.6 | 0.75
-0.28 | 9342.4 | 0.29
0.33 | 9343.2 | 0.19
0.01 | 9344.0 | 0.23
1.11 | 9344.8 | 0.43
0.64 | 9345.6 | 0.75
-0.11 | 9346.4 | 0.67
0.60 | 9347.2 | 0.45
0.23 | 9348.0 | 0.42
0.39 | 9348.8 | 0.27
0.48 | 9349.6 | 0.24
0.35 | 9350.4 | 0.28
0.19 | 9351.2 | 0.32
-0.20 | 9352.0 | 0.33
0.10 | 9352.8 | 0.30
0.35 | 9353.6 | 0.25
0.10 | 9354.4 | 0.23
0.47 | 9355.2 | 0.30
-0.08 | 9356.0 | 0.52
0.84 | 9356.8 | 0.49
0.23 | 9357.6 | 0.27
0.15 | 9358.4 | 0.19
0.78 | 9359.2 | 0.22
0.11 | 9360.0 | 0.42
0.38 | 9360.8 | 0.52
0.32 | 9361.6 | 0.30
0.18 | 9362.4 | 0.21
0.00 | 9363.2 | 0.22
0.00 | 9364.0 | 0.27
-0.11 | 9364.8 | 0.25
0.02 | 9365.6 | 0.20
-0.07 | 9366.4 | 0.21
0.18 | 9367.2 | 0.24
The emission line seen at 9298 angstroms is H-beta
